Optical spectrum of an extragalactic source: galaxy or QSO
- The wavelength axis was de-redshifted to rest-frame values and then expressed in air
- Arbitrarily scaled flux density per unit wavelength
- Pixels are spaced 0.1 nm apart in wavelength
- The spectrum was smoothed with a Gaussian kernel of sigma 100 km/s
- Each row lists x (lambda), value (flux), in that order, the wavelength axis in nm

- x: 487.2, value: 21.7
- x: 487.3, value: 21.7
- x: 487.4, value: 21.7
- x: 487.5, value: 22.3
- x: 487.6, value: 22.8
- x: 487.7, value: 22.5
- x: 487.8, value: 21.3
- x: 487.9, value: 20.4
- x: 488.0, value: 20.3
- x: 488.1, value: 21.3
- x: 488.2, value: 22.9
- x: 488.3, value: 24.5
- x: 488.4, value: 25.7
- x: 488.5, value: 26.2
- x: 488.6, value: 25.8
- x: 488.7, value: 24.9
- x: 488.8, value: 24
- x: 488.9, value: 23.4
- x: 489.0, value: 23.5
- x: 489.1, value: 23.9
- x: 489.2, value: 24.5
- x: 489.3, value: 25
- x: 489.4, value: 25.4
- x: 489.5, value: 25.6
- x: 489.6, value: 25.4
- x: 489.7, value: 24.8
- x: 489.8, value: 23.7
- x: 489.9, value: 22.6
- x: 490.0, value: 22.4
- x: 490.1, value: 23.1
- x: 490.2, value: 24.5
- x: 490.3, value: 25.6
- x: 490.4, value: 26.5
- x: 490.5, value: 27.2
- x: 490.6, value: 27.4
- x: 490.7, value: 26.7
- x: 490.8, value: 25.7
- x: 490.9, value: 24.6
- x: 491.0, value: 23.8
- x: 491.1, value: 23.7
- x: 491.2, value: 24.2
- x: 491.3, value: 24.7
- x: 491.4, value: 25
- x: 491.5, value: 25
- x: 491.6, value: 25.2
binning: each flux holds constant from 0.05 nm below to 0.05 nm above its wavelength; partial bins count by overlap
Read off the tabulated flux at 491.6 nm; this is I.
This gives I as 25.2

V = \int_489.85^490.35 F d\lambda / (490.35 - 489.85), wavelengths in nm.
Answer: 23.6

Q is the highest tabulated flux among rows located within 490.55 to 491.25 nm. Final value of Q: 27.4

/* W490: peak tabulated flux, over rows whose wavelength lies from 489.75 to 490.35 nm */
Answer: 25.6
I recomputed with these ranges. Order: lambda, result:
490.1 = 23.1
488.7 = 24.9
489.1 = 23.9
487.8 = 21.3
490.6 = 27.4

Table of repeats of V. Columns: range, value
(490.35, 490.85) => 26.7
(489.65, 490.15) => 23.3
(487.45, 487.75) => 22.5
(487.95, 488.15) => 20.8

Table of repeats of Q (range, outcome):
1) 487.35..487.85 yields 22.8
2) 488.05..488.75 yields 26.2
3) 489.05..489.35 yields 25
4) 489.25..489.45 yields 25.4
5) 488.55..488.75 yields 25.8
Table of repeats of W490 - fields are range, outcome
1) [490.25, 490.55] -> 27.2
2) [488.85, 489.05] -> 23.5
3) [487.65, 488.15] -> 22.5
